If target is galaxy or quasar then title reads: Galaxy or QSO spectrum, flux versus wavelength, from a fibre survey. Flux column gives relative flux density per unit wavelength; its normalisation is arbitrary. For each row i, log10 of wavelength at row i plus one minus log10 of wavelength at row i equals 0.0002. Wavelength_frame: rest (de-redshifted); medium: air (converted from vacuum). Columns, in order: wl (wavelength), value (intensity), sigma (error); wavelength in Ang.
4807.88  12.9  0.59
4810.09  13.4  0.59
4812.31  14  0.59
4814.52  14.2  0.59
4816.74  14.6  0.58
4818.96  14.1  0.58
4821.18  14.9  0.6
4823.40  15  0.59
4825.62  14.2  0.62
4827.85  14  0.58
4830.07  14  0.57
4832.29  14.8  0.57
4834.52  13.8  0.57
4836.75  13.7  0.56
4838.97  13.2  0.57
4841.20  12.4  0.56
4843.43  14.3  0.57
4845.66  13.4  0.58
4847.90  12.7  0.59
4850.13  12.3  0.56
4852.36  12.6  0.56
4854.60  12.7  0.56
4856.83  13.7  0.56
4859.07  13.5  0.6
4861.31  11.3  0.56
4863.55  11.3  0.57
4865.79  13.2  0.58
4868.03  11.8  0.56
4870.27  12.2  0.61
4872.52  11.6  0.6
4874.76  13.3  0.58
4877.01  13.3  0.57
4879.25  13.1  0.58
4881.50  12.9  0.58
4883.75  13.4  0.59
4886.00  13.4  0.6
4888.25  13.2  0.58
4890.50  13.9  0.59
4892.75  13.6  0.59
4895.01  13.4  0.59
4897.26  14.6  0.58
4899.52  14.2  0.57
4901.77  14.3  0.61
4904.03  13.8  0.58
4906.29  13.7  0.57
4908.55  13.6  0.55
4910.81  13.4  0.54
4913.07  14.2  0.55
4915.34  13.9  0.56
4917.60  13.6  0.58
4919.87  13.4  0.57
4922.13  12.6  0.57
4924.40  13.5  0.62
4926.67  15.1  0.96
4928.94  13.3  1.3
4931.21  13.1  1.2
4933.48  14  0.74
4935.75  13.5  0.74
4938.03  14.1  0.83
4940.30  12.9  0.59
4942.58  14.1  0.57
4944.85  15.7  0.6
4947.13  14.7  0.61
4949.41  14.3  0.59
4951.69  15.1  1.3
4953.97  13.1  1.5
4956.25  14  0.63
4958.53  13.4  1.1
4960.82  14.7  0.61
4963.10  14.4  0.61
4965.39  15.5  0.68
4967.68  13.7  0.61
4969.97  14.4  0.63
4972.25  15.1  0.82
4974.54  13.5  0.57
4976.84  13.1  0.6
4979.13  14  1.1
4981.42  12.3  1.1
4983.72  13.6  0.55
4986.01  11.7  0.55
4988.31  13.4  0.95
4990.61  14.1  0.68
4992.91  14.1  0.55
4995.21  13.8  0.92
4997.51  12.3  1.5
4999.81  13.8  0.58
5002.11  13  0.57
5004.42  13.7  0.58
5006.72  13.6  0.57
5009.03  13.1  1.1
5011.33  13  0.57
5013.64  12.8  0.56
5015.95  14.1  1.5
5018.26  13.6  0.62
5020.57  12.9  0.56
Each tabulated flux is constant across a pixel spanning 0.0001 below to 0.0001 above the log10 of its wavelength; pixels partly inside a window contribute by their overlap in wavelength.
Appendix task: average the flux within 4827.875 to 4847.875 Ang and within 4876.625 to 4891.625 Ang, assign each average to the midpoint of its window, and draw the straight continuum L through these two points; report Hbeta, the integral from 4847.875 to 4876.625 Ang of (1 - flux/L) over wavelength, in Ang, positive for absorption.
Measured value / 2.1 Ang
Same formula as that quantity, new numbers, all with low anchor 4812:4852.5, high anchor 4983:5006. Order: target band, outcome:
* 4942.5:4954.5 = -1.0 Ang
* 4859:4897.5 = 2.2 Ang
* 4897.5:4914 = -0.4 Ang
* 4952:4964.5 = -0.5 Ang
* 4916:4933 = 0.0 Ang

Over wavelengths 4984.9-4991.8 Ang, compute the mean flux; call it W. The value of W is 13.1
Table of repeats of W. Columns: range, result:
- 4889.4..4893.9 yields 13.7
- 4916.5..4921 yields 13.5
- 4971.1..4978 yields 13.9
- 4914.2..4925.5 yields 13.4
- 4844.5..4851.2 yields 12.8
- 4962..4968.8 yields 14.5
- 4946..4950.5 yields 14.5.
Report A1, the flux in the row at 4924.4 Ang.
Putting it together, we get 13.5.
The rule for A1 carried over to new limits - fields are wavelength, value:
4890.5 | 13.9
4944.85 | 15.7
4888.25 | 13.2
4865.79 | 13.2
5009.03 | 13.1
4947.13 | 14.7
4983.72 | 13.6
